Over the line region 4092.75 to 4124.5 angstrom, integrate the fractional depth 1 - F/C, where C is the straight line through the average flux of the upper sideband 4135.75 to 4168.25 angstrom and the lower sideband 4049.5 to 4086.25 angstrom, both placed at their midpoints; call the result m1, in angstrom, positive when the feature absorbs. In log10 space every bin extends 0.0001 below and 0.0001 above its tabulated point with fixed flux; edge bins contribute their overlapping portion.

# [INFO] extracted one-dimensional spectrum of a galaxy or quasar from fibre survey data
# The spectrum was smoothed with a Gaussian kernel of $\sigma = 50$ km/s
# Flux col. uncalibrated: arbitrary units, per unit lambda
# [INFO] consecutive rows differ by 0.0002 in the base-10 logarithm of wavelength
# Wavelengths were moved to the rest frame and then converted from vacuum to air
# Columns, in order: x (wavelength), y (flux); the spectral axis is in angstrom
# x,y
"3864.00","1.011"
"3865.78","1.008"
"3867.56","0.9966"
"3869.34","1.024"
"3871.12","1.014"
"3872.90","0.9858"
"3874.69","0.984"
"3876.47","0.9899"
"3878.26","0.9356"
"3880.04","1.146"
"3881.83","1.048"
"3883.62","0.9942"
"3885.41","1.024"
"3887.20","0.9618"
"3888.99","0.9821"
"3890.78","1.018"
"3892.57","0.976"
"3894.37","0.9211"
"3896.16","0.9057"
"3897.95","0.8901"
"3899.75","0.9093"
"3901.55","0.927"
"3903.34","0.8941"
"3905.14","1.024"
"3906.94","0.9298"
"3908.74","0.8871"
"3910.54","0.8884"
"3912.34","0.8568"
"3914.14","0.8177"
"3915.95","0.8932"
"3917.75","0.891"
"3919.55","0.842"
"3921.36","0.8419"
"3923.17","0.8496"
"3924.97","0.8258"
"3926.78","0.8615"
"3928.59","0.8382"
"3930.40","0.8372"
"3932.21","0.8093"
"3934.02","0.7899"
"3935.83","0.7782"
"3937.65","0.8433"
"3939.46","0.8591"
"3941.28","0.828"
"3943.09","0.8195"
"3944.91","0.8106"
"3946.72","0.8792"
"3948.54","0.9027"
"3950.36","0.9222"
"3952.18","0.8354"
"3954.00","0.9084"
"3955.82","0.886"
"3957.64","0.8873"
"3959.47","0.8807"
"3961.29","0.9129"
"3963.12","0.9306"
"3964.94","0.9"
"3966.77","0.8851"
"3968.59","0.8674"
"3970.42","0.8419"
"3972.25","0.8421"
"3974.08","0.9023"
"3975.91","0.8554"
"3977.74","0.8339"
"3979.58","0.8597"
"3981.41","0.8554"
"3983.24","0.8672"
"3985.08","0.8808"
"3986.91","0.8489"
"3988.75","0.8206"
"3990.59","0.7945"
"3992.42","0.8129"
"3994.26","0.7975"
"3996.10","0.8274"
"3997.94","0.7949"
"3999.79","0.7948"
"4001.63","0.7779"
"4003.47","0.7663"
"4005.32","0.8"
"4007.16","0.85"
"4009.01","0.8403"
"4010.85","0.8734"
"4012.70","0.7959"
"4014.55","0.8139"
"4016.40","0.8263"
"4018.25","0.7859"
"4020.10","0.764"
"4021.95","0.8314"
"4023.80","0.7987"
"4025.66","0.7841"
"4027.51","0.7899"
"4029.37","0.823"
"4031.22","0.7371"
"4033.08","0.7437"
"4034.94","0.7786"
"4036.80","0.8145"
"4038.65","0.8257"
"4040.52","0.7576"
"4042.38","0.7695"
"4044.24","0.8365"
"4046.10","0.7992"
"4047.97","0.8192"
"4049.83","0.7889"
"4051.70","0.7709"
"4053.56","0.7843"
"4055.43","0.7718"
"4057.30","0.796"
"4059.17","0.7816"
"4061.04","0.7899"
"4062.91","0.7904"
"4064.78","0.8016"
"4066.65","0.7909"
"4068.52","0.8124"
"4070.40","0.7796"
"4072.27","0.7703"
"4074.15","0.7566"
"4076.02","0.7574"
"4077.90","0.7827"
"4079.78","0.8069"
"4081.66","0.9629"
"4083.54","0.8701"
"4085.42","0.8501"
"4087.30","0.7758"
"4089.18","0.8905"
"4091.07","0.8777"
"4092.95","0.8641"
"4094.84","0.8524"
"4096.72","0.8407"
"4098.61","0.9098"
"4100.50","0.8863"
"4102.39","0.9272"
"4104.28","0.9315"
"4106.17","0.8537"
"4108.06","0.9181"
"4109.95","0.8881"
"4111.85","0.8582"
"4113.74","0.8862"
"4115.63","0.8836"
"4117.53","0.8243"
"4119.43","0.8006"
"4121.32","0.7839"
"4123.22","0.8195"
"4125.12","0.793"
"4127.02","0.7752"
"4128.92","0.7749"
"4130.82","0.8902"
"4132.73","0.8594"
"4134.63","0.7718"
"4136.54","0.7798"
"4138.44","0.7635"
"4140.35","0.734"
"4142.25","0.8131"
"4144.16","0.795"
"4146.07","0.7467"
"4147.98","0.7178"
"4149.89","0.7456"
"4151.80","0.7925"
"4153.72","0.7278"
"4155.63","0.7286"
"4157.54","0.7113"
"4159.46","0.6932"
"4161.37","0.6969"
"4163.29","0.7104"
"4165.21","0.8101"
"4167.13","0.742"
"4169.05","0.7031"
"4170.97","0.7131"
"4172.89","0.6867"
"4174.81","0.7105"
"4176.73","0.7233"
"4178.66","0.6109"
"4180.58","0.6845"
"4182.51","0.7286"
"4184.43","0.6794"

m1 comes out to -3.7 angstrom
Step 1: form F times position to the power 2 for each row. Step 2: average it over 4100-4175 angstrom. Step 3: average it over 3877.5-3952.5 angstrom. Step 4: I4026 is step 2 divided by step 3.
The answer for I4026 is 0.98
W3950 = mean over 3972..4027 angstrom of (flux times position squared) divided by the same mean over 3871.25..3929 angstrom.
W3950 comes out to 0.93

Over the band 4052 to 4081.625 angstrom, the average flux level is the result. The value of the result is 0.79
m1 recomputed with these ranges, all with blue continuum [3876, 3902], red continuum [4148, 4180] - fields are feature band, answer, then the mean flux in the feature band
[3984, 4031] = 2.9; 0.811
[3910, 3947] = 3.9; 0.84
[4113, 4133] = -1.8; 0.825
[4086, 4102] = -1.6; 0.864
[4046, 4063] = 0.7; 0.788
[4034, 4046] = 0.5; 0.797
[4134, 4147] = -0.6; 0.772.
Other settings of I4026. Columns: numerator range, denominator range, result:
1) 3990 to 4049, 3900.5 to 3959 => 0.97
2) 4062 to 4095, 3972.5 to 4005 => 1.04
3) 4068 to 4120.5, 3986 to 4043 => 1.10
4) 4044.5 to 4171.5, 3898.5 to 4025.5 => 1.02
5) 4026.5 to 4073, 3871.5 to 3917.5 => 0.90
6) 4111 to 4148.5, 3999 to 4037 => 1.06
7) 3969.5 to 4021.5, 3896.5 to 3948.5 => 0.99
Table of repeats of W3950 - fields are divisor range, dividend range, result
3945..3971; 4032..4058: 0.93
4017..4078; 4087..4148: 1.10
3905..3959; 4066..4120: 1.07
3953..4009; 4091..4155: 1.04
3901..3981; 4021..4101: 0.99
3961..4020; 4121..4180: 0.97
